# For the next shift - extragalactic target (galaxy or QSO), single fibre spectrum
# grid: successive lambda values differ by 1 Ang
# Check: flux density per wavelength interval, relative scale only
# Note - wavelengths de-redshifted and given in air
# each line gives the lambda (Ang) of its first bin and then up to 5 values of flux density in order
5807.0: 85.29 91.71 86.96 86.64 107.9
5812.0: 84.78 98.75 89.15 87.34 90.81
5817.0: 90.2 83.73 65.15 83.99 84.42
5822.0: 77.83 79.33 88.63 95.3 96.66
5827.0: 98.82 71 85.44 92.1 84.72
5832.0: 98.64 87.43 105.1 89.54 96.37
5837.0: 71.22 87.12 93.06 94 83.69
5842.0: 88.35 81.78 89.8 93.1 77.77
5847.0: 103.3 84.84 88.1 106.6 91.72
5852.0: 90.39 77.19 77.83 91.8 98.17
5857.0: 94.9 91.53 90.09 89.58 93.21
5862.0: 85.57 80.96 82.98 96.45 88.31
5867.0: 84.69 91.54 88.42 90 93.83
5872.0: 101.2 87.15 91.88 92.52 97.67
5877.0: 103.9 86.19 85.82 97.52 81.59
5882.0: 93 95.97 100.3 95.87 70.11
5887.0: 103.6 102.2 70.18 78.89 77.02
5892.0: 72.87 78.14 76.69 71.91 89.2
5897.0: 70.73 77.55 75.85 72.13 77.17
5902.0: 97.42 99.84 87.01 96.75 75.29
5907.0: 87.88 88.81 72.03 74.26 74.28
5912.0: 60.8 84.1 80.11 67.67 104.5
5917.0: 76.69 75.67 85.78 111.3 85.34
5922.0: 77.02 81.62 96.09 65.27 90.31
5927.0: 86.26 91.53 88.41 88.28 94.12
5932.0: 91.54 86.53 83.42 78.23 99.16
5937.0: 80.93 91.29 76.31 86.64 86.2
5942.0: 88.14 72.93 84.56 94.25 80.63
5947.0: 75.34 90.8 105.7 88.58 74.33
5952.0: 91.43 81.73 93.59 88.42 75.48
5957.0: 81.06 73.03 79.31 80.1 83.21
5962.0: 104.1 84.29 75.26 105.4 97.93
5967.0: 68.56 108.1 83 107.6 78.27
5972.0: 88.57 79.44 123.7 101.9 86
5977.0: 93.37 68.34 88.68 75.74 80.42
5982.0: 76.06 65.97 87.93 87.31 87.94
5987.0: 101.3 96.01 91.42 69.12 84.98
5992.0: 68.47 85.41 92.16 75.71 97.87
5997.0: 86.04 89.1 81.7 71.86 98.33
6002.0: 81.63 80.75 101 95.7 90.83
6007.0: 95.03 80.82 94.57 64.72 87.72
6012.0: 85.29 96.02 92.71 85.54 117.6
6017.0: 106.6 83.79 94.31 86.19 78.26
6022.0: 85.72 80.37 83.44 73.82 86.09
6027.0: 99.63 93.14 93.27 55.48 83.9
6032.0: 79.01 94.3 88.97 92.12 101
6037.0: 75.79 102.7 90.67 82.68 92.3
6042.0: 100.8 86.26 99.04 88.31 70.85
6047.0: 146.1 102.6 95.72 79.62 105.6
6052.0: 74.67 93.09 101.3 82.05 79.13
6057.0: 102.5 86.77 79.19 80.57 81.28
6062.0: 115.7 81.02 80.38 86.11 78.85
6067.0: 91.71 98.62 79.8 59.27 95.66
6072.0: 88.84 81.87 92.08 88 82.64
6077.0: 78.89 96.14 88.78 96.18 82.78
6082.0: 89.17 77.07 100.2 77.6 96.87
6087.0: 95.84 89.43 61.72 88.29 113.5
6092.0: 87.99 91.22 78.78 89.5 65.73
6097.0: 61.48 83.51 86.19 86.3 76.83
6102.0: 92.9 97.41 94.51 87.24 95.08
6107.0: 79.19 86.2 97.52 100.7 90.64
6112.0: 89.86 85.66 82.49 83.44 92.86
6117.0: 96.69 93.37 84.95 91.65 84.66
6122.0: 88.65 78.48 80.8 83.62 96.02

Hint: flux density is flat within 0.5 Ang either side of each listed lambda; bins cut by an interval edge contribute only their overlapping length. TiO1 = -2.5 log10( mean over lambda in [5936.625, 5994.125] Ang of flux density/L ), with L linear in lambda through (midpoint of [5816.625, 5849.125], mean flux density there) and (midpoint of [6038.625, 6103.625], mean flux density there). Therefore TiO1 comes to 0.02 mag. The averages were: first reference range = 87.6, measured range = 86.1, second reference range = 88.2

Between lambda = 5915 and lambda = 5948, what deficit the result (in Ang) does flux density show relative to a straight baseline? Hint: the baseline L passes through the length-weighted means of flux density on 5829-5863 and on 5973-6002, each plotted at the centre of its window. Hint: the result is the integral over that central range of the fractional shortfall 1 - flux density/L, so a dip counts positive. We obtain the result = 0.6 Ang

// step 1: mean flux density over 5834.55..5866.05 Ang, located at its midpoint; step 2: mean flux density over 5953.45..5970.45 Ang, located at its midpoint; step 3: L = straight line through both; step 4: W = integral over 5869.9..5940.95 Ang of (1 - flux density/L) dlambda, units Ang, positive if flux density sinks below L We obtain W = 2.18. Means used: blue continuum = 89.1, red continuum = 87.5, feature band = 85.6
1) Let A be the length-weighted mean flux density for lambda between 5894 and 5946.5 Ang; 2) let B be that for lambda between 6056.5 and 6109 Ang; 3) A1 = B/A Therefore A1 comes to 1.0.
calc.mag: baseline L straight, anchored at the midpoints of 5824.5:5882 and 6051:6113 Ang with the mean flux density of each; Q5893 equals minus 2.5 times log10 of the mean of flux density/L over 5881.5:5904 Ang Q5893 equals 0.07 mag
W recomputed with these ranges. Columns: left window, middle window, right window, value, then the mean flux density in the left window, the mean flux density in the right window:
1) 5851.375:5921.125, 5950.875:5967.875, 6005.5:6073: 0.4 Ang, 86.3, 89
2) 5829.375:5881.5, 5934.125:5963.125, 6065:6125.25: 1.2 Ang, 90.2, 86.9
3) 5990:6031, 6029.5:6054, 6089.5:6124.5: -1.1 Ang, 86.8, 87.6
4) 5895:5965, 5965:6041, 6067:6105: -2.2 Ang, 84.3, 86.3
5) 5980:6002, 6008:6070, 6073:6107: -2.6 Ang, 84.3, 86.8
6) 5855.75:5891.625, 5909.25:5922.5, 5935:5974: 1.1 Ang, 90.2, 86.8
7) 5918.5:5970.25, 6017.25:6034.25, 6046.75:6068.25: 1.0 Ang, 86.8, 91.2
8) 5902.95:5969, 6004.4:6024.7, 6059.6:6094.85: -0.7 Ang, 85.2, 87.3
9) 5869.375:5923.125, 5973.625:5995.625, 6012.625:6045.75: 0.6 Ang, 85.3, 89.2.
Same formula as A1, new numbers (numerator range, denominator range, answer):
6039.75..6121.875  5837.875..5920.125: 1.02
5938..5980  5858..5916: 1.02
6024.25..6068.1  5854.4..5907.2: 1.02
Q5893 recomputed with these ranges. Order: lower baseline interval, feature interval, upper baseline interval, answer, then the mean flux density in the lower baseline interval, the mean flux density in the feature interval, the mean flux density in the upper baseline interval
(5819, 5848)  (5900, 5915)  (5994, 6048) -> 0.09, 88.1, 81.7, 89.3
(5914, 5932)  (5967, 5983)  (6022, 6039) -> -0.02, 86.2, 87.9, 86.5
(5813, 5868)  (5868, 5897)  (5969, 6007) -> 0.00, 88.5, 88.1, 87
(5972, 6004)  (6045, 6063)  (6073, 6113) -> -0.07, 85.9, 92.3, 87.4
